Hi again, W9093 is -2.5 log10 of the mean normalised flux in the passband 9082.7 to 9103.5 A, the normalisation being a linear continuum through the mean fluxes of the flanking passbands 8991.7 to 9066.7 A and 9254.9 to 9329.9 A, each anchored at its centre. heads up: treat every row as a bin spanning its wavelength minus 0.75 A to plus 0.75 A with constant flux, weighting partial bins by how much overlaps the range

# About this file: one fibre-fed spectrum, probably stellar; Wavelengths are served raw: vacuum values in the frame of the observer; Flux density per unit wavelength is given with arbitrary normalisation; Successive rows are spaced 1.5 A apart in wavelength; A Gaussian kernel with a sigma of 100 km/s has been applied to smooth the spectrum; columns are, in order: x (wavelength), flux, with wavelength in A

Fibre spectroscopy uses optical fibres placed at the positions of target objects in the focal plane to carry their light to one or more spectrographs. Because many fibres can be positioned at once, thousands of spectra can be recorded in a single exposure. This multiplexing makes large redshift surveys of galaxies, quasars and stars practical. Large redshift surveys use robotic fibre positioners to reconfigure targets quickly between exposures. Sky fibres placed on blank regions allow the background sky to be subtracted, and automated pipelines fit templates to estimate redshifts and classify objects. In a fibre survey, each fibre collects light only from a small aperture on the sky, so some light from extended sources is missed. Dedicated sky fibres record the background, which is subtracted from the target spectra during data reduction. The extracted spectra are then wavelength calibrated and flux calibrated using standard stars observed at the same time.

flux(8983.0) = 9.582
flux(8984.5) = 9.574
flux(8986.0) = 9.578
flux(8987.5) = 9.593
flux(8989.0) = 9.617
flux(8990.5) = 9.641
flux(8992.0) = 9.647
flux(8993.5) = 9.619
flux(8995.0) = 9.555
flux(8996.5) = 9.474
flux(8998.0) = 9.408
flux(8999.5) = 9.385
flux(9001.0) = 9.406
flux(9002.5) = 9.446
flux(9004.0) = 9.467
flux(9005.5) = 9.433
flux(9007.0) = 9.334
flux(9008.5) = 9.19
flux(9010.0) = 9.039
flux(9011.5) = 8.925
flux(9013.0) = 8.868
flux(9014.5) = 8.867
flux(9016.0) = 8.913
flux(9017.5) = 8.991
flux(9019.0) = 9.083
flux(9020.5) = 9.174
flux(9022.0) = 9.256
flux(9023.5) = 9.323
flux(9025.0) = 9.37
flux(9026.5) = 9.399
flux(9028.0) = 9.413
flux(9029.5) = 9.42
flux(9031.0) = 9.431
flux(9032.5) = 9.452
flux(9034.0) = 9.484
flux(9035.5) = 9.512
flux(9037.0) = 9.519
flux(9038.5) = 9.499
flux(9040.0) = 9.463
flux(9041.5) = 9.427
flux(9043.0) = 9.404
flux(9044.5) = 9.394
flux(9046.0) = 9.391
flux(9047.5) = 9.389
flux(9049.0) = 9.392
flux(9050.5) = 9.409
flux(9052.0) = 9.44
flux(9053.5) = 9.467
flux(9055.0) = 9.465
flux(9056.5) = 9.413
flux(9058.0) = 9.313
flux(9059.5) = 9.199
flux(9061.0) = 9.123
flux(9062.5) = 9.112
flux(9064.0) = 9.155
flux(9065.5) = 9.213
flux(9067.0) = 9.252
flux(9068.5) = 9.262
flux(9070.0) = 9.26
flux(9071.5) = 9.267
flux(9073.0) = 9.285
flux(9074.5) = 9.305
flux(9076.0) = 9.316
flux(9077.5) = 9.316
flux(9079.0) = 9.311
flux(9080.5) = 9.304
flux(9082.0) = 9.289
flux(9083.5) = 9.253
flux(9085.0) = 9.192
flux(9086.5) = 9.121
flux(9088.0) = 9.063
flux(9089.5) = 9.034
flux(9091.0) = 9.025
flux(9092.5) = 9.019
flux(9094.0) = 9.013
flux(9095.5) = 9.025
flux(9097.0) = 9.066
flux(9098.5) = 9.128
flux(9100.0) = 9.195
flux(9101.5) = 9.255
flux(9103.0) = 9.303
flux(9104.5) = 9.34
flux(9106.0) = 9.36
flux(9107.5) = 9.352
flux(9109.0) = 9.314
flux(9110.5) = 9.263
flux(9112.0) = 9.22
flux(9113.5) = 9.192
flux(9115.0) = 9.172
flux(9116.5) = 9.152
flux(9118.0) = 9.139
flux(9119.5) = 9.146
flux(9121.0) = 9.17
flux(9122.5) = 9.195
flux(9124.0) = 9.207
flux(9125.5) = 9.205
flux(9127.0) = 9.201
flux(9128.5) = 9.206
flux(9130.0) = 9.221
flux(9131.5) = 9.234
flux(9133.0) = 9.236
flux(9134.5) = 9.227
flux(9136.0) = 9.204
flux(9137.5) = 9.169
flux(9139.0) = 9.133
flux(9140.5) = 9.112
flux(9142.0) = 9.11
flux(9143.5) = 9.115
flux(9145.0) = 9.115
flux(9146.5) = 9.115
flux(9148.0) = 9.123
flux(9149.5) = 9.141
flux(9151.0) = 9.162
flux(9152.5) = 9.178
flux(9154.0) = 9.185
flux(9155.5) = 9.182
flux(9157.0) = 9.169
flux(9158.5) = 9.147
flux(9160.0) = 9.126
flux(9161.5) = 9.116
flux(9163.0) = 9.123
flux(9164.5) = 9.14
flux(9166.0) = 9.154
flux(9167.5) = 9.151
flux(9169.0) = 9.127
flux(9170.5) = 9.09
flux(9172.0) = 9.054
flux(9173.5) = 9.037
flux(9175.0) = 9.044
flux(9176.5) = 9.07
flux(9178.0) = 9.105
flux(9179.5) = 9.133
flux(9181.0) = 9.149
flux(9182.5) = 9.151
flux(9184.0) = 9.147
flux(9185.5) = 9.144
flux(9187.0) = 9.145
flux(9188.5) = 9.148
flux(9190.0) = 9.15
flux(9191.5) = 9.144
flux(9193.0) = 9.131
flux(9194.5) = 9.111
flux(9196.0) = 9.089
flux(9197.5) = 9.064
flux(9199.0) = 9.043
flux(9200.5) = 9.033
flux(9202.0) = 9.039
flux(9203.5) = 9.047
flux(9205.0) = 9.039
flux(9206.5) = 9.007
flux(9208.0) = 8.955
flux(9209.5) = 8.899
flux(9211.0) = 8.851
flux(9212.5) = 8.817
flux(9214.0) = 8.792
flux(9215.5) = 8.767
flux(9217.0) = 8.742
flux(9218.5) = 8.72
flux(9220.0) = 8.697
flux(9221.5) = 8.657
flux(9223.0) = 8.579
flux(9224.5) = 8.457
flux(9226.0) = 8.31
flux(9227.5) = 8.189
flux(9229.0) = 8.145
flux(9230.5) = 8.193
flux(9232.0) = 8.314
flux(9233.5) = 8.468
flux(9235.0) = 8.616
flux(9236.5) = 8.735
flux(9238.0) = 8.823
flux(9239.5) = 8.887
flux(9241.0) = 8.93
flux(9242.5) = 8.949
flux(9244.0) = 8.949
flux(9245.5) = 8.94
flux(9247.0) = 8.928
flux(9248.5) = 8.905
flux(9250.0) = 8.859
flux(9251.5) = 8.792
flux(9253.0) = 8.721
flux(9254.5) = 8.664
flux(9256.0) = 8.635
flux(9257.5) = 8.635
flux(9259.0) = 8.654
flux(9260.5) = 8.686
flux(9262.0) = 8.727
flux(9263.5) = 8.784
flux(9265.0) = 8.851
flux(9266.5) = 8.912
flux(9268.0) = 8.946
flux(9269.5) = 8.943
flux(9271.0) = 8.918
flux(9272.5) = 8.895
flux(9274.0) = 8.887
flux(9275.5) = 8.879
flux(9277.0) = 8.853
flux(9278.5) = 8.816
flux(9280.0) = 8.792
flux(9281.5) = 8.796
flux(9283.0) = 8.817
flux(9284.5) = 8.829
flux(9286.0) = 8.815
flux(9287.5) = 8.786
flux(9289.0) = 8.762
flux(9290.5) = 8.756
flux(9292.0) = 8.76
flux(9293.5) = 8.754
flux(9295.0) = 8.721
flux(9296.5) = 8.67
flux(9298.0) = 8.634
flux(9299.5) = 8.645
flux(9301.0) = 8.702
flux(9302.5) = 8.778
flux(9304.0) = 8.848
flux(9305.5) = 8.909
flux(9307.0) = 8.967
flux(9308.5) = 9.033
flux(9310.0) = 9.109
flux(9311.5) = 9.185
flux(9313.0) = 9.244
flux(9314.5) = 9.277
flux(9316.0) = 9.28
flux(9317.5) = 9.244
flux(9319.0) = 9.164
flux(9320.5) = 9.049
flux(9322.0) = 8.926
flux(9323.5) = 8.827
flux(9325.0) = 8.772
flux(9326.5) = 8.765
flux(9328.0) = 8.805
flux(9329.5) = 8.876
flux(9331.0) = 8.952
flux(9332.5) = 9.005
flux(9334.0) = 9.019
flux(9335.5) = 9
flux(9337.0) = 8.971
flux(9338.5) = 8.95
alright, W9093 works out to 0.011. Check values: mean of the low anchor 9.33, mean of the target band 9.12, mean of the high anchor 8.87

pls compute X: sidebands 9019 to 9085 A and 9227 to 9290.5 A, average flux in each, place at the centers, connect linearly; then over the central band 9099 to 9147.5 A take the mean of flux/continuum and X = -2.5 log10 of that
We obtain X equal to -0.01 mag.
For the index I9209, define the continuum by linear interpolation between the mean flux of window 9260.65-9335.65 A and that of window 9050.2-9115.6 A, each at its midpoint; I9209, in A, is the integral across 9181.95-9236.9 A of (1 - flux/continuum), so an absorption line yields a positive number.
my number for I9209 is 1.3 A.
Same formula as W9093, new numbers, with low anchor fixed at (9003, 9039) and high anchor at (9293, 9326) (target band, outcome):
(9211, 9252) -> 0.04 mag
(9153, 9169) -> 0.00 mag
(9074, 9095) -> 0.00 mag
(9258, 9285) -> 0.02 mag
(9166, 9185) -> 0.00 mag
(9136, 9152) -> 0.00 mag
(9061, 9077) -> 0.00 mag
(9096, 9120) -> -0.01 mag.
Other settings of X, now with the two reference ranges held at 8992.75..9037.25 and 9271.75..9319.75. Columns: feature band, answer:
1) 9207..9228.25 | 0.041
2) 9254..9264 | 0.033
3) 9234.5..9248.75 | 0.013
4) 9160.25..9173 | -0.004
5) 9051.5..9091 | -0.004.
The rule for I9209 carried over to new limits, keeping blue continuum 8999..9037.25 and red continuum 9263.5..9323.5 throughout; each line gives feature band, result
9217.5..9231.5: 0.86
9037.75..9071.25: -0.42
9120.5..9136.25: -0.15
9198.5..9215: 0.12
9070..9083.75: -0.15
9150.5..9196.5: -0.35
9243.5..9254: 0.11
